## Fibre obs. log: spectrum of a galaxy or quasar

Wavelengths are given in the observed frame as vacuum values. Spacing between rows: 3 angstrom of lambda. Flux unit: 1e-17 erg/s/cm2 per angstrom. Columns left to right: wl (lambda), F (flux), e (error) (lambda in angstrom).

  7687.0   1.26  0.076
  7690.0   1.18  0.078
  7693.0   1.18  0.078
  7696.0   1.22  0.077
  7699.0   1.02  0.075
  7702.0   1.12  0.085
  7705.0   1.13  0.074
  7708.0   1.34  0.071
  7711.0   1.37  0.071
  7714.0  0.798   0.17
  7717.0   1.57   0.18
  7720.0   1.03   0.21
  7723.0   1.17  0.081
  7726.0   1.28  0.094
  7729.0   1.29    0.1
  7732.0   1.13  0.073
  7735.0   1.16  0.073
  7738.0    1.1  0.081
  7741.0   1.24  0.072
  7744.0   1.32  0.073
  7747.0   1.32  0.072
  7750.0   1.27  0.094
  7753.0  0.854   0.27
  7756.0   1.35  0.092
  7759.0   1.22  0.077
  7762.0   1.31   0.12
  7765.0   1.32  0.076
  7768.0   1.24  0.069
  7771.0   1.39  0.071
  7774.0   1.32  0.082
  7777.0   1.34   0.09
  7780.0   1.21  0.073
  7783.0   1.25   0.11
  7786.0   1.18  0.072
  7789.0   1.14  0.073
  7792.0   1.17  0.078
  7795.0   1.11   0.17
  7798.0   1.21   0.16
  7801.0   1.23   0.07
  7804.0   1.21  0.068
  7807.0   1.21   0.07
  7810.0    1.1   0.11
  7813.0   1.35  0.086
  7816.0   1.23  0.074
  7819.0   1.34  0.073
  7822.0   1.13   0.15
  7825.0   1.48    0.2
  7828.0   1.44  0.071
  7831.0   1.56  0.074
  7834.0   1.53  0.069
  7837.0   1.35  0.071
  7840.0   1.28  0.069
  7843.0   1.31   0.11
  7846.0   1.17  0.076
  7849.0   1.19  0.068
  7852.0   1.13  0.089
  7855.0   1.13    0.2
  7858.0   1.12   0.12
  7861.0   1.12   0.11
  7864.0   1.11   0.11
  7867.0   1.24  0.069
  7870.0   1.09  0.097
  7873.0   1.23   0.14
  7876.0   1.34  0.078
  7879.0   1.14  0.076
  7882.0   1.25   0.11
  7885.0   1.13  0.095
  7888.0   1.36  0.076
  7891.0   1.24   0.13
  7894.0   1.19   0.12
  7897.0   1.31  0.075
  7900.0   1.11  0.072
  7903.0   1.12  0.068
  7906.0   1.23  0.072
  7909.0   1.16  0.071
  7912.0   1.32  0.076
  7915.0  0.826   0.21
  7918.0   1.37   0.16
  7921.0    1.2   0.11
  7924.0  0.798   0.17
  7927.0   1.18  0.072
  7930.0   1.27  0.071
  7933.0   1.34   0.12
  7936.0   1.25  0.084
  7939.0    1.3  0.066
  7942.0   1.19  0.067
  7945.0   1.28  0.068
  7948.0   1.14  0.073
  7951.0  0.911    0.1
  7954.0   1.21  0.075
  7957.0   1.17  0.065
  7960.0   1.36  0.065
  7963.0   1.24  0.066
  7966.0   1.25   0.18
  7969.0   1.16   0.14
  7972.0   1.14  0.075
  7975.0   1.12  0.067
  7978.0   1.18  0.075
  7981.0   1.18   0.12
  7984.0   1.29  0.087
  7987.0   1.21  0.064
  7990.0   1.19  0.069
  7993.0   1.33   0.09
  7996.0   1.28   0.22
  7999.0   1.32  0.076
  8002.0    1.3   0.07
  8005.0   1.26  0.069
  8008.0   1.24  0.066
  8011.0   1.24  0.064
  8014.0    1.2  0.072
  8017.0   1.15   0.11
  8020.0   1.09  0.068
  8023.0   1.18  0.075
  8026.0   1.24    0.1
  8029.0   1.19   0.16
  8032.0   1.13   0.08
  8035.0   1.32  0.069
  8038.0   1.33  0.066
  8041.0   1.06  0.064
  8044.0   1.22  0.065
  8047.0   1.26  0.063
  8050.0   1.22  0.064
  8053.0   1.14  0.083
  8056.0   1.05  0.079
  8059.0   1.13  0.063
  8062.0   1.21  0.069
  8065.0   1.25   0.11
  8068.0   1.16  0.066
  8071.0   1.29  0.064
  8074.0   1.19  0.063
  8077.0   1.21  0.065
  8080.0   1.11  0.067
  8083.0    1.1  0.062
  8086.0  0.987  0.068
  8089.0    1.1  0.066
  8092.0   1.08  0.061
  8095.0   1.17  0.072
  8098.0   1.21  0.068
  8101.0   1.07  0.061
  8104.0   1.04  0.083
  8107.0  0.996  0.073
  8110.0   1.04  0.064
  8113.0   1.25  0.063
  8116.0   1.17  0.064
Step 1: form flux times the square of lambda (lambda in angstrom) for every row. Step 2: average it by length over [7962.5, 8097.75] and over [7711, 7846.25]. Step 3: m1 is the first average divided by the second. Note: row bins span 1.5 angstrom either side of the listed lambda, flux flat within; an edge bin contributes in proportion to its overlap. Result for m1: 1.0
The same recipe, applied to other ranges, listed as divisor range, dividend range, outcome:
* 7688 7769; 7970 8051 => 1.08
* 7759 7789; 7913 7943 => 0.96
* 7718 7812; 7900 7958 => 1.00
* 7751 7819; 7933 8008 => 1.04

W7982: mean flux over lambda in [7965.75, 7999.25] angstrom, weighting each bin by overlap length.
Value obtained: 1.22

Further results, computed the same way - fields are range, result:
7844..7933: 1.18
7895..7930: 1.15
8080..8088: 1.06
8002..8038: 1.21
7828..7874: 1.24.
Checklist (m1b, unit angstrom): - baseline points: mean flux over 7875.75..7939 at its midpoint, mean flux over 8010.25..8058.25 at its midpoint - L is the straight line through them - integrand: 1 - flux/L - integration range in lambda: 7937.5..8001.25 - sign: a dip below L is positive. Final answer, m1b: -1.1 angstrom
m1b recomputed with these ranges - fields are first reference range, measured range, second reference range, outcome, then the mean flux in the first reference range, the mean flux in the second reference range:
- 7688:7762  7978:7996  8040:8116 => -1.3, 1.2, 1.14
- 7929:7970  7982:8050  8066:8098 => -2.6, 1.22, 1.14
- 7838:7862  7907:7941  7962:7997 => 0.5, 1.19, 1.21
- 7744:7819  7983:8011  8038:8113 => -2.4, 1.23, 1.14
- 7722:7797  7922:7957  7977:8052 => 1.6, 1.23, 1.22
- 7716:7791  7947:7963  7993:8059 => 0.7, 1.24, 1.21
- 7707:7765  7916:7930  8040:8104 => 0.5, 1.22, 1.15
